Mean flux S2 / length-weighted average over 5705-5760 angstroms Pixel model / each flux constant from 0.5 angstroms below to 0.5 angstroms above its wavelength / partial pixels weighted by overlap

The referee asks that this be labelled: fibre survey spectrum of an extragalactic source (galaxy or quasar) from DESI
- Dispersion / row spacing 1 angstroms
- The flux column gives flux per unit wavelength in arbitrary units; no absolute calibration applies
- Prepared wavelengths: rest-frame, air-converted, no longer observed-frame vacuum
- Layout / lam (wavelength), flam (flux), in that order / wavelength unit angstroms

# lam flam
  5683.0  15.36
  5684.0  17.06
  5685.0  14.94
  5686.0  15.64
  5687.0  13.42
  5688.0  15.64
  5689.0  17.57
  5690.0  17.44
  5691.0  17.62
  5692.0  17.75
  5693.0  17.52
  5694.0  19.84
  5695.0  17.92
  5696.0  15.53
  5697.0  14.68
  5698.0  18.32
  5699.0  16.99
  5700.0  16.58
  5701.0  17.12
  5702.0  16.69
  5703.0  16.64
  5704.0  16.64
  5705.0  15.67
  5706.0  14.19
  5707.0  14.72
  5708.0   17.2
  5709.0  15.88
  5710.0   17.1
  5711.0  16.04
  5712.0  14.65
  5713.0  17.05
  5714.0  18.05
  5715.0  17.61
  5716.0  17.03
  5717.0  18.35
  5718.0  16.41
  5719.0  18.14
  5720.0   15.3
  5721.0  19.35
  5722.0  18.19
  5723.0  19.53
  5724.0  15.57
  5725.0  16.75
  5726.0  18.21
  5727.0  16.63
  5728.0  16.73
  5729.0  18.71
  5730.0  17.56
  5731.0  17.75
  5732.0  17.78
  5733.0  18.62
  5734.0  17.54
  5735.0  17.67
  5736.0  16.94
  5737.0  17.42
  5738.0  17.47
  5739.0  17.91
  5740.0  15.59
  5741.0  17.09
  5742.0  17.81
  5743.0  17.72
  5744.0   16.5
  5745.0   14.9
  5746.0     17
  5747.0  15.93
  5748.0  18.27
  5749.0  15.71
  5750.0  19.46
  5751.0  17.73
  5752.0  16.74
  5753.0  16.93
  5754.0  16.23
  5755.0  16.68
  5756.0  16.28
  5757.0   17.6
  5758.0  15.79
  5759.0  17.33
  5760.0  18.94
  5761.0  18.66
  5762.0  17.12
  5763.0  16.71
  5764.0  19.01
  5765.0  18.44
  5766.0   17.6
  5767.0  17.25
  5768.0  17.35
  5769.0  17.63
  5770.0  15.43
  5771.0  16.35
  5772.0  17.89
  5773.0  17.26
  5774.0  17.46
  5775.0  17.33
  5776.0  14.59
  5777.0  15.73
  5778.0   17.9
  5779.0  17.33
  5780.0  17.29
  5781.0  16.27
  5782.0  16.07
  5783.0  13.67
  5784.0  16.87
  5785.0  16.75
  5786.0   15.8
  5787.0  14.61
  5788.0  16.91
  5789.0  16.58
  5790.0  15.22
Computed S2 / 17.1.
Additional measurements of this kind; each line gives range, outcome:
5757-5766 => 17.7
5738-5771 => 17.2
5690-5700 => 17.3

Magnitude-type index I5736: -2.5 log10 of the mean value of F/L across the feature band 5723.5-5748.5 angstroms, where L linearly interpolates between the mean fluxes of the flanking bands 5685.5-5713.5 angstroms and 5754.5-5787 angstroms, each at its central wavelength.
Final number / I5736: -0.031 mag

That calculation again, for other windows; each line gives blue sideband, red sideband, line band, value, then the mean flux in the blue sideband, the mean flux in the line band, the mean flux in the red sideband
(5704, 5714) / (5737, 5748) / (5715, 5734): -0.08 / 16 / 17.6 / 16.9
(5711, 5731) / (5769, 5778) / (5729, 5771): -0.02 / 17.3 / 17.3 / 16.6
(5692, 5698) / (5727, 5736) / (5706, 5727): 0.03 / 17.3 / 17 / 17.7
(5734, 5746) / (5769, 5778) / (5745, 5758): 0.00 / 17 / 16.9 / 16.6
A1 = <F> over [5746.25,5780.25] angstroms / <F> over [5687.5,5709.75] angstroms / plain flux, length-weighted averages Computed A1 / 1.0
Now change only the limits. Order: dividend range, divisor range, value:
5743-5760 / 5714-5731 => 0.96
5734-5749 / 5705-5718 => 1.03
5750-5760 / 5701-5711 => 1.06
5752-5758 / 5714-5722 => 0.95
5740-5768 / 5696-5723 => 1.03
